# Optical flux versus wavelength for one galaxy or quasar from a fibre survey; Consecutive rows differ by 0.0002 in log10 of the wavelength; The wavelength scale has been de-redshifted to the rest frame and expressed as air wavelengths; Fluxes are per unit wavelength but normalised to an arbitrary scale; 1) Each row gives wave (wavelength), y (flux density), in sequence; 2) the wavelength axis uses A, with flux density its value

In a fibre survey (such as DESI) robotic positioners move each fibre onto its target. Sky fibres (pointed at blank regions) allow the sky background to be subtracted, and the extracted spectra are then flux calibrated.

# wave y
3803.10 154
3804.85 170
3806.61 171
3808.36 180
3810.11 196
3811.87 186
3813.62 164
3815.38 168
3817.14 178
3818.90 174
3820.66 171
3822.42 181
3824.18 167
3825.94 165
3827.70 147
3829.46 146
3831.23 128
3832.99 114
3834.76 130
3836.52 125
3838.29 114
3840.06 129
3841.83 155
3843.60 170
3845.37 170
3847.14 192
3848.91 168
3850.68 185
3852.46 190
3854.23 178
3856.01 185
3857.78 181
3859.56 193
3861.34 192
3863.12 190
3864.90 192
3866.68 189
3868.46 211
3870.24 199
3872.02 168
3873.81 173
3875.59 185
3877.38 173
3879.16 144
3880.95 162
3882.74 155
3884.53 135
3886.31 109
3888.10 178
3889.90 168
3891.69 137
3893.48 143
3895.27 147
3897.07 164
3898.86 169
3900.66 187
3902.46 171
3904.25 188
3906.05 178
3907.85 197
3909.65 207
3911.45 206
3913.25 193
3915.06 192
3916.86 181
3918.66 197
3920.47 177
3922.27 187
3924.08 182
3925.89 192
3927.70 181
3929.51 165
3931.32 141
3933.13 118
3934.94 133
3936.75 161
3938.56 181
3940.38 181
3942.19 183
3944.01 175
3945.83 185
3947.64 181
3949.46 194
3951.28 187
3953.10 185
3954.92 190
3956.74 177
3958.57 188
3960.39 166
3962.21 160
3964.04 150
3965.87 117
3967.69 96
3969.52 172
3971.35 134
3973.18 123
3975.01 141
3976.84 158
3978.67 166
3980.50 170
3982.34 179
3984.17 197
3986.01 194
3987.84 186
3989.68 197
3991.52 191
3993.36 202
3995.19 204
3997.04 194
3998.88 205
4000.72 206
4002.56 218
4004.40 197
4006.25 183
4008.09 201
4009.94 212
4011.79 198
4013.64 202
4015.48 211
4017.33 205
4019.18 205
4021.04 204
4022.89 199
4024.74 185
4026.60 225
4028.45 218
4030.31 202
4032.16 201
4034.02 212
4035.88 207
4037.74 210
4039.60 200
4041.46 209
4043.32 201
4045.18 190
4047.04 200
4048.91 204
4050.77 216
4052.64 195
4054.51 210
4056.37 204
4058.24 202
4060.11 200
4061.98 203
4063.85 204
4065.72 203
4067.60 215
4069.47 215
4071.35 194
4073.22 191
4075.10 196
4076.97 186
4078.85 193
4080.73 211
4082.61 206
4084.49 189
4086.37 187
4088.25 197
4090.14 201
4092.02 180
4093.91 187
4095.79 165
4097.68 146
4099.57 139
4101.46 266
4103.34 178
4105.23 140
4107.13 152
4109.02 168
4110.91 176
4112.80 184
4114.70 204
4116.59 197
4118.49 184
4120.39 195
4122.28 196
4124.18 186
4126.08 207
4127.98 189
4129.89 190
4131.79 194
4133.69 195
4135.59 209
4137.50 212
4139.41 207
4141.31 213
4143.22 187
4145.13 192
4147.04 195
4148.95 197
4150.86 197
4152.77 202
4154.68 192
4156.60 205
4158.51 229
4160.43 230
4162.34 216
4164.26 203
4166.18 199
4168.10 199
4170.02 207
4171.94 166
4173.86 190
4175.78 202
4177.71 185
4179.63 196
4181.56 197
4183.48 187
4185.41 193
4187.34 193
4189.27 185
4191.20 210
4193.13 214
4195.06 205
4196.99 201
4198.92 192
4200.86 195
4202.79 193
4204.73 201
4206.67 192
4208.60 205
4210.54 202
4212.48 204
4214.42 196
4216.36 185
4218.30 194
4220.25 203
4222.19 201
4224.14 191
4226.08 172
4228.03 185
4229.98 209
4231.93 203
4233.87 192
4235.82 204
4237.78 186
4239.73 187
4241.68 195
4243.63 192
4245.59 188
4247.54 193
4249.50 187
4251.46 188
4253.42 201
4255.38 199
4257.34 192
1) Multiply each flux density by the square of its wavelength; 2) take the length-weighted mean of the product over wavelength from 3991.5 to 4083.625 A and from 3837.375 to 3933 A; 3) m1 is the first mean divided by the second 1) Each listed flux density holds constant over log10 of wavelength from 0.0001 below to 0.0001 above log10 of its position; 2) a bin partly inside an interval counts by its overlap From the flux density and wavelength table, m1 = 1.26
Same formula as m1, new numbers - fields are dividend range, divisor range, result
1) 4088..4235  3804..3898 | 1.37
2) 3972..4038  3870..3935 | 1.20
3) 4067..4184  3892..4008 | 1.20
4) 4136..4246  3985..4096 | 1.06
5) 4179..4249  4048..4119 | 1.09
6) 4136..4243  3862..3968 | 1.32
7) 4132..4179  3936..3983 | 1.34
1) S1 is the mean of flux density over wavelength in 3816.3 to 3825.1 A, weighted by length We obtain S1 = 174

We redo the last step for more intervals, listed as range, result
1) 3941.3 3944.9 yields 179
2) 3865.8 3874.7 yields 188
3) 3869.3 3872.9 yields 184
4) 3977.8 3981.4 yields 168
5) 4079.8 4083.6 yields 208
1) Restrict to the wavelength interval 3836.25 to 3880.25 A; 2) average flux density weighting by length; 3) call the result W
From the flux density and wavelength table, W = 175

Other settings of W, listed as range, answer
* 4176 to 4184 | 192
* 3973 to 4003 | 185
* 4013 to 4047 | 205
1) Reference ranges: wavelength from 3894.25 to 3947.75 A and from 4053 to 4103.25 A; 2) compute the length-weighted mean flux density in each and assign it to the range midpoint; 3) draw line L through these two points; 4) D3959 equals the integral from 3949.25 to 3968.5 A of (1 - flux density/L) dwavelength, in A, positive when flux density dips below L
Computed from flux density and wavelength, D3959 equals 1.83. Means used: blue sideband 177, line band 164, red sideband 195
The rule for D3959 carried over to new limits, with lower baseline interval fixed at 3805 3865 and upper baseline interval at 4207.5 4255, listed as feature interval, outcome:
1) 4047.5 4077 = -3.3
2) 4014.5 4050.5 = -4.9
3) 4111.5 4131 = -0.7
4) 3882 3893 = 1.5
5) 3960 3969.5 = 2.0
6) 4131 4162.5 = -2.6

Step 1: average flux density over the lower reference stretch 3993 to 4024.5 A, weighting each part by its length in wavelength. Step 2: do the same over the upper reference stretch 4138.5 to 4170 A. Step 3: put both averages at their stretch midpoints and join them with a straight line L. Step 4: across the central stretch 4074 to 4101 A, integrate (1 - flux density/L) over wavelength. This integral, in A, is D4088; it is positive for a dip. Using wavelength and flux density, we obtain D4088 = 2.3 A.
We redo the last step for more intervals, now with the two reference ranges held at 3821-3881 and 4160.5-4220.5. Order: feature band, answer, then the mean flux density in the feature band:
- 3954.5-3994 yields 2.9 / 166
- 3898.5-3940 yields -1.0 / 178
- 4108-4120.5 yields 0.3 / 186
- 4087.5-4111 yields 1.6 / 176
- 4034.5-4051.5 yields -1.8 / 204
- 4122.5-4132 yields -0.1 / 193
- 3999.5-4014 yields -1.7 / 202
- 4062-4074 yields -1.1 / 204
